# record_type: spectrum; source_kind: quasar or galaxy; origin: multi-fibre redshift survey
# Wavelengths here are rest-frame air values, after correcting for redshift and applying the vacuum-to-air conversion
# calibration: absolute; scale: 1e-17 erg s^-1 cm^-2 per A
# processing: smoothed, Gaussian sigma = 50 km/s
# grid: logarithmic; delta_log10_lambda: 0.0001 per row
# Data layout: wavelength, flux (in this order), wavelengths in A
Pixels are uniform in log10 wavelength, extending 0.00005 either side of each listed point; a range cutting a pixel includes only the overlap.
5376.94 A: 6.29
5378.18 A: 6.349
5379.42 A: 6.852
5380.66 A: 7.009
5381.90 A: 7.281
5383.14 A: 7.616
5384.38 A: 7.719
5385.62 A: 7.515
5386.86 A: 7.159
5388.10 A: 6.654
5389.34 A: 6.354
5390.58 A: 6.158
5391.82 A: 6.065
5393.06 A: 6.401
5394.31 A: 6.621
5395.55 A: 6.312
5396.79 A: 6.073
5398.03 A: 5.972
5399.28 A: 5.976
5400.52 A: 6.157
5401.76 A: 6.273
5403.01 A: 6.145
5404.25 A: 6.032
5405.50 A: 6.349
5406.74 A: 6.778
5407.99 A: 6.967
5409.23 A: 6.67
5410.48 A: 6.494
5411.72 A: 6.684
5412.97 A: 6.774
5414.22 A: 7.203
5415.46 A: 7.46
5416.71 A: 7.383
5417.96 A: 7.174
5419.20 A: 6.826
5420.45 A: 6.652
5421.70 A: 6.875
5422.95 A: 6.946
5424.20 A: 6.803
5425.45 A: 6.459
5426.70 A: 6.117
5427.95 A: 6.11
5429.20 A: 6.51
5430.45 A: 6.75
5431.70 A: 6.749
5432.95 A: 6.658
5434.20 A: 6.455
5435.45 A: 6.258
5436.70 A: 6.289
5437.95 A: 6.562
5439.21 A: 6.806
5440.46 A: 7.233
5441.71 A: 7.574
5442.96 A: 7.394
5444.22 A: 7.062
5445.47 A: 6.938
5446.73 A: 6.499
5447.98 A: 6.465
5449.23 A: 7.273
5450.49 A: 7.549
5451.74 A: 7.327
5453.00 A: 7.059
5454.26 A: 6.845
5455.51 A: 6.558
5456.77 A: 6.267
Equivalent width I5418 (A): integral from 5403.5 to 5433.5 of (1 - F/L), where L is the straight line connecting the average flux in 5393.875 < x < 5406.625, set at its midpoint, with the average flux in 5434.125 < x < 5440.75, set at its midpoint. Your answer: -1.6 A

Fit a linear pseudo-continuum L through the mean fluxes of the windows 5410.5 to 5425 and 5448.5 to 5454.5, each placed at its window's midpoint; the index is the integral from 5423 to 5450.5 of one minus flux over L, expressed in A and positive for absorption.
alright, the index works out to 1.4 A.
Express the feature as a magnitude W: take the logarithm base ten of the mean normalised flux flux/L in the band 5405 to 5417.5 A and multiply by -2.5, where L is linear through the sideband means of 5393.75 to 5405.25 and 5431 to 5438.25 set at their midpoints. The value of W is -0.099 mag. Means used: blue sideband 6.18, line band 6.89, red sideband 6.5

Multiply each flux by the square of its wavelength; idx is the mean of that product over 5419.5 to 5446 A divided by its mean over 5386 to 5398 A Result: 1.06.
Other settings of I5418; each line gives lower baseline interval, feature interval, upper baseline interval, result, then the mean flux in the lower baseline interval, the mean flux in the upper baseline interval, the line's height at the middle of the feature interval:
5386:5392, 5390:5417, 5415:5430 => 0.7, 6.55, 6.77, 6.65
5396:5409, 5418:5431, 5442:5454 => 0.1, 6.29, 7.07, 6.66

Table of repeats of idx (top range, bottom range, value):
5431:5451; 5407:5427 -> 1.01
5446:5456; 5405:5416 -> 1.03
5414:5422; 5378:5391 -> 1.03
